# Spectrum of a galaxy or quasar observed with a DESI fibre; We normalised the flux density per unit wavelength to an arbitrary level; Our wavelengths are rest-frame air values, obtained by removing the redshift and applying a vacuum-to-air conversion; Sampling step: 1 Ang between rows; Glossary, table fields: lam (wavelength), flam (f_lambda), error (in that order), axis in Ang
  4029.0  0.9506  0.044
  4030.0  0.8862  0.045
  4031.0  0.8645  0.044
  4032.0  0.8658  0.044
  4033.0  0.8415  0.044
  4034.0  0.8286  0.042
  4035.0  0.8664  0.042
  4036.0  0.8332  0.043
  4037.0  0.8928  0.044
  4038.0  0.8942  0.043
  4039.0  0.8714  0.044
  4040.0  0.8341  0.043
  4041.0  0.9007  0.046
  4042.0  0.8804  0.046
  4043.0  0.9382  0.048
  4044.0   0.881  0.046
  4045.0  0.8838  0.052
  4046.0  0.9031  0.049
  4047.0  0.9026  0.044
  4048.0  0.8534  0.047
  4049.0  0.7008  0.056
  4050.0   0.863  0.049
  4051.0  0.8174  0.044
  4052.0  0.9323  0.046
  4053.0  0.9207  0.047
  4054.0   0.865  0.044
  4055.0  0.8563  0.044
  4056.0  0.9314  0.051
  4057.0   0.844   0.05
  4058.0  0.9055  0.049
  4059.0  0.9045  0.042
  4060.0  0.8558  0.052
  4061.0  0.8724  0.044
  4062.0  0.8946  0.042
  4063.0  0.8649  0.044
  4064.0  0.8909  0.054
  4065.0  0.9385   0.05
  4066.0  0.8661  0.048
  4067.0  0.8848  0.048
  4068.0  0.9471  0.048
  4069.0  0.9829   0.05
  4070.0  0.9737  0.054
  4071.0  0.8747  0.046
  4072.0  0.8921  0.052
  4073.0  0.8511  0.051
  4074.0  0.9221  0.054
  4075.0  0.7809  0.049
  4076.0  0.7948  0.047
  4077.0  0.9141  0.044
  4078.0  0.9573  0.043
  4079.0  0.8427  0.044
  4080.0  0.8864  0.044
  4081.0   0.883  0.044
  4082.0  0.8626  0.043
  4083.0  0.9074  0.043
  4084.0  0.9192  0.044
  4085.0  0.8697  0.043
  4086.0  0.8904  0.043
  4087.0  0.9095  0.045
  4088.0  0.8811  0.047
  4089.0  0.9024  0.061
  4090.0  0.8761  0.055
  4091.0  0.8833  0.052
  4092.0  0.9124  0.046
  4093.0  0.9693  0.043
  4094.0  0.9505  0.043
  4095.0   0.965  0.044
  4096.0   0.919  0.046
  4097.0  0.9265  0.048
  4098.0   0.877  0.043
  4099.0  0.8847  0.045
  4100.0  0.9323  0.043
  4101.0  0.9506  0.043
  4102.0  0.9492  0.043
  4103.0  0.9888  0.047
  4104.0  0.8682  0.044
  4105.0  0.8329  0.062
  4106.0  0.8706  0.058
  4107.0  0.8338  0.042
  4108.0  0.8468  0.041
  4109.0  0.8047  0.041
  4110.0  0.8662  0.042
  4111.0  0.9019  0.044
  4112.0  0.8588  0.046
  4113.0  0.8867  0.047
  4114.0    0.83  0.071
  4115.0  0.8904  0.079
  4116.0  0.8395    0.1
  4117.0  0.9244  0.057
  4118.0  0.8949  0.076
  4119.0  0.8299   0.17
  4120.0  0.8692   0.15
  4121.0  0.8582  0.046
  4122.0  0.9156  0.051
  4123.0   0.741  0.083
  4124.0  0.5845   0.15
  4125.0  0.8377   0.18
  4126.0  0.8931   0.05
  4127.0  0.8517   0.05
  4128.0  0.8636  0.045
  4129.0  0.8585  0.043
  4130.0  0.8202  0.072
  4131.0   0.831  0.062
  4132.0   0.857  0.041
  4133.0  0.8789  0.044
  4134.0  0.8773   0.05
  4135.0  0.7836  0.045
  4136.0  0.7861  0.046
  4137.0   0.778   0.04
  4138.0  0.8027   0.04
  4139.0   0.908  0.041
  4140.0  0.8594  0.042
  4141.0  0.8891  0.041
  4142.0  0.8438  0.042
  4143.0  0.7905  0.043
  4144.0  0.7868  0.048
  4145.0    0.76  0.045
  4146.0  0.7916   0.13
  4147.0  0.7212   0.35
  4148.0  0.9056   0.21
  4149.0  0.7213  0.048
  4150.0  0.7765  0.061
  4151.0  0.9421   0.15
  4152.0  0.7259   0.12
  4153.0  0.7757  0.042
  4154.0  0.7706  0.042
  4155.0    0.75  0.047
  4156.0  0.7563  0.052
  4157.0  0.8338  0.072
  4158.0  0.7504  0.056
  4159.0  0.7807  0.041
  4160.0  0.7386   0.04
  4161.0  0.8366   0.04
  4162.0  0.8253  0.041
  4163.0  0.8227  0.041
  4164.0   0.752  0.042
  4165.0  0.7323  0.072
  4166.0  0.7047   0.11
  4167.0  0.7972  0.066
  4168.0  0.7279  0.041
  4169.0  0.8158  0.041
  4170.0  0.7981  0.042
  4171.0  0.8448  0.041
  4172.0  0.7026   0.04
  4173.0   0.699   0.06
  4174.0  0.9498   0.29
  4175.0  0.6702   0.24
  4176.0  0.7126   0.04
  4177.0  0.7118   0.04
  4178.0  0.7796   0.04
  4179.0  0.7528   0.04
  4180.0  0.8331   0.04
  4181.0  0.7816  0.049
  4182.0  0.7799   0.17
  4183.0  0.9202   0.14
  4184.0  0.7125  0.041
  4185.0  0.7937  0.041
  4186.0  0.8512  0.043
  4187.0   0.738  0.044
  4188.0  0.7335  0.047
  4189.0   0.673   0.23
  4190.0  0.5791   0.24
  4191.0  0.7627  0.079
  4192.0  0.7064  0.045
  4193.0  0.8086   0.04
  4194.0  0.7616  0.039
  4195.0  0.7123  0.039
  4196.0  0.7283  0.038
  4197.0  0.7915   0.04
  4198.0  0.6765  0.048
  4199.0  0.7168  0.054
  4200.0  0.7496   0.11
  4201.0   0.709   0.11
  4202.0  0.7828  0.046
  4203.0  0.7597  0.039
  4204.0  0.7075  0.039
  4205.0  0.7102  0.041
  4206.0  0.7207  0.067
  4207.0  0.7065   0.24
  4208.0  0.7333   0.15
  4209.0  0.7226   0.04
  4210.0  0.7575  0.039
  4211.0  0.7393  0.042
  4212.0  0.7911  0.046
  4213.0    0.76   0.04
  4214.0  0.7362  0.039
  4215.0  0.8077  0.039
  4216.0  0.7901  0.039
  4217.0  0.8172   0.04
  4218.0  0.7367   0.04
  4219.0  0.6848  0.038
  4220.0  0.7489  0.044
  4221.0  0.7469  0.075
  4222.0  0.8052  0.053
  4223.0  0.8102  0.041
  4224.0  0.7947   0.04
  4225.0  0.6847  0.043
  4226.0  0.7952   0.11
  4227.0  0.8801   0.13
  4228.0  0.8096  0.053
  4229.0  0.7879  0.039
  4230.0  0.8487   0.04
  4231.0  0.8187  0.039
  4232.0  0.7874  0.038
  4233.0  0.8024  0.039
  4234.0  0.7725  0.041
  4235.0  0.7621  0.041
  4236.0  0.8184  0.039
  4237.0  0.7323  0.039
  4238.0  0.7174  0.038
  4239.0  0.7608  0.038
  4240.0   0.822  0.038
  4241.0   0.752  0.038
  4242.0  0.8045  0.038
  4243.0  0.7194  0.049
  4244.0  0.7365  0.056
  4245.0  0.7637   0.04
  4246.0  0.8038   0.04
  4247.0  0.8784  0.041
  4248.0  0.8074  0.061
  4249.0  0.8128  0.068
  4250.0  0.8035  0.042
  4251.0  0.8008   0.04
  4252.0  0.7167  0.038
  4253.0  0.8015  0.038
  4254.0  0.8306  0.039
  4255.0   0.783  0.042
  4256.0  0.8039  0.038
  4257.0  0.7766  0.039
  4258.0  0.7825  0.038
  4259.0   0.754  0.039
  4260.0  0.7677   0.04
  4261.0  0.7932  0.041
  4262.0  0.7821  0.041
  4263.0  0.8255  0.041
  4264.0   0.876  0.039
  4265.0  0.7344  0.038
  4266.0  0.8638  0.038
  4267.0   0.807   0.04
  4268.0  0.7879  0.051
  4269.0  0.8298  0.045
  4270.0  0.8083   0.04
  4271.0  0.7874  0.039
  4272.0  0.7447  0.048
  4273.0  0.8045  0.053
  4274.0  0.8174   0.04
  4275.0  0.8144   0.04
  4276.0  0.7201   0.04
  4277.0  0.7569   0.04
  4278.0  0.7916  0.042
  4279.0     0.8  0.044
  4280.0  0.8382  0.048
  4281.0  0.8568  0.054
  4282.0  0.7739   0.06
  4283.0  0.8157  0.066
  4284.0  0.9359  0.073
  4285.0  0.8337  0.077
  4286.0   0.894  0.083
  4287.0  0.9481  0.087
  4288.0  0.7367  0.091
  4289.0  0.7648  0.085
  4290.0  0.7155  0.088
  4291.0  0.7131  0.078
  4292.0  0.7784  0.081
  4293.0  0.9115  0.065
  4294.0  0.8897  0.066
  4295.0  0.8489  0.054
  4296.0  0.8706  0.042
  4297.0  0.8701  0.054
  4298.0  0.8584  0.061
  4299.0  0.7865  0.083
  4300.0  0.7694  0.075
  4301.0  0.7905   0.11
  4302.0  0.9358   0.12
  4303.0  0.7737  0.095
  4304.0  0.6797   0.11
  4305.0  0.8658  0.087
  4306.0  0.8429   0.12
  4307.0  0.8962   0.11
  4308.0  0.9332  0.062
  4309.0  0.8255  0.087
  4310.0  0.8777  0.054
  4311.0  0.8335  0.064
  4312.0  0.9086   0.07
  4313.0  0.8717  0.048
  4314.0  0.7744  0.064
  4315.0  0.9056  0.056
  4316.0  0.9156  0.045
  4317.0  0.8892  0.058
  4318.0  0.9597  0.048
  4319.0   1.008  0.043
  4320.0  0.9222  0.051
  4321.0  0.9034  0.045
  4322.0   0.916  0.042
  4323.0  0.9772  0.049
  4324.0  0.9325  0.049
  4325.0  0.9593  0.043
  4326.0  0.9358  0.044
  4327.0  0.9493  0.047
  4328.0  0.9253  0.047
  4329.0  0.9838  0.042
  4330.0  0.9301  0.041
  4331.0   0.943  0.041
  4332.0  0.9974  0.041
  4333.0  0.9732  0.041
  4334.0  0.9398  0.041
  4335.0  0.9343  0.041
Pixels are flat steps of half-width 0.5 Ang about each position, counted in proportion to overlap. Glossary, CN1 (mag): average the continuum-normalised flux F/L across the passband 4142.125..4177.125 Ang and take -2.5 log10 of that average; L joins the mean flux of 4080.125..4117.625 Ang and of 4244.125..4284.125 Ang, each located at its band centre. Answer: 0.11 mag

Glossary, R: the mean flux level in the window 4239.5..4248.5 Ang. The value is 0.788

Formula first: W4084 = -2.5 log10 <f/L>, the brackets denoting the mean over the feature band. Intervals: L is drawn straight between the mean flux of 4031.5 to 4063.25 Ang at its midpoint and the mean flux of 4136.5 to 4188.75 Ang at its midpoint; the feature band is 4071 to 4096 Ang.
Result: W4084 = -0.06 mag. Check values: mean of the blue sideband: 0.872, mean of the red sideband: 0.787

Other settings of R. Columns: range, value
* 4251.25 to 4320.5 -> 0.826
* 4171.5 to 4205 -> 0.749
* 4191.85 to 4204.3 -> 0.741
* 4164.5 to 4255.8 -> 0.766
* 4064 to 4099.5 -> 0.9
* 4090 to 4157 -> 0.849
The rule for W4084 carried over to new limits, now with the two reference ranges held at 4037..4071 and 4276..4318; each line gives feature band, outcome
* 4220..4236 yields 0.076 mag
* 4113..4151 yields 0.051 mag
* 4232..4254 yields 0.087 mag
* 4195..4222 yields 0.150 mag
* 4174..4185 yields 0.113 mag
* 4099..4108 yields -0.028 mag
